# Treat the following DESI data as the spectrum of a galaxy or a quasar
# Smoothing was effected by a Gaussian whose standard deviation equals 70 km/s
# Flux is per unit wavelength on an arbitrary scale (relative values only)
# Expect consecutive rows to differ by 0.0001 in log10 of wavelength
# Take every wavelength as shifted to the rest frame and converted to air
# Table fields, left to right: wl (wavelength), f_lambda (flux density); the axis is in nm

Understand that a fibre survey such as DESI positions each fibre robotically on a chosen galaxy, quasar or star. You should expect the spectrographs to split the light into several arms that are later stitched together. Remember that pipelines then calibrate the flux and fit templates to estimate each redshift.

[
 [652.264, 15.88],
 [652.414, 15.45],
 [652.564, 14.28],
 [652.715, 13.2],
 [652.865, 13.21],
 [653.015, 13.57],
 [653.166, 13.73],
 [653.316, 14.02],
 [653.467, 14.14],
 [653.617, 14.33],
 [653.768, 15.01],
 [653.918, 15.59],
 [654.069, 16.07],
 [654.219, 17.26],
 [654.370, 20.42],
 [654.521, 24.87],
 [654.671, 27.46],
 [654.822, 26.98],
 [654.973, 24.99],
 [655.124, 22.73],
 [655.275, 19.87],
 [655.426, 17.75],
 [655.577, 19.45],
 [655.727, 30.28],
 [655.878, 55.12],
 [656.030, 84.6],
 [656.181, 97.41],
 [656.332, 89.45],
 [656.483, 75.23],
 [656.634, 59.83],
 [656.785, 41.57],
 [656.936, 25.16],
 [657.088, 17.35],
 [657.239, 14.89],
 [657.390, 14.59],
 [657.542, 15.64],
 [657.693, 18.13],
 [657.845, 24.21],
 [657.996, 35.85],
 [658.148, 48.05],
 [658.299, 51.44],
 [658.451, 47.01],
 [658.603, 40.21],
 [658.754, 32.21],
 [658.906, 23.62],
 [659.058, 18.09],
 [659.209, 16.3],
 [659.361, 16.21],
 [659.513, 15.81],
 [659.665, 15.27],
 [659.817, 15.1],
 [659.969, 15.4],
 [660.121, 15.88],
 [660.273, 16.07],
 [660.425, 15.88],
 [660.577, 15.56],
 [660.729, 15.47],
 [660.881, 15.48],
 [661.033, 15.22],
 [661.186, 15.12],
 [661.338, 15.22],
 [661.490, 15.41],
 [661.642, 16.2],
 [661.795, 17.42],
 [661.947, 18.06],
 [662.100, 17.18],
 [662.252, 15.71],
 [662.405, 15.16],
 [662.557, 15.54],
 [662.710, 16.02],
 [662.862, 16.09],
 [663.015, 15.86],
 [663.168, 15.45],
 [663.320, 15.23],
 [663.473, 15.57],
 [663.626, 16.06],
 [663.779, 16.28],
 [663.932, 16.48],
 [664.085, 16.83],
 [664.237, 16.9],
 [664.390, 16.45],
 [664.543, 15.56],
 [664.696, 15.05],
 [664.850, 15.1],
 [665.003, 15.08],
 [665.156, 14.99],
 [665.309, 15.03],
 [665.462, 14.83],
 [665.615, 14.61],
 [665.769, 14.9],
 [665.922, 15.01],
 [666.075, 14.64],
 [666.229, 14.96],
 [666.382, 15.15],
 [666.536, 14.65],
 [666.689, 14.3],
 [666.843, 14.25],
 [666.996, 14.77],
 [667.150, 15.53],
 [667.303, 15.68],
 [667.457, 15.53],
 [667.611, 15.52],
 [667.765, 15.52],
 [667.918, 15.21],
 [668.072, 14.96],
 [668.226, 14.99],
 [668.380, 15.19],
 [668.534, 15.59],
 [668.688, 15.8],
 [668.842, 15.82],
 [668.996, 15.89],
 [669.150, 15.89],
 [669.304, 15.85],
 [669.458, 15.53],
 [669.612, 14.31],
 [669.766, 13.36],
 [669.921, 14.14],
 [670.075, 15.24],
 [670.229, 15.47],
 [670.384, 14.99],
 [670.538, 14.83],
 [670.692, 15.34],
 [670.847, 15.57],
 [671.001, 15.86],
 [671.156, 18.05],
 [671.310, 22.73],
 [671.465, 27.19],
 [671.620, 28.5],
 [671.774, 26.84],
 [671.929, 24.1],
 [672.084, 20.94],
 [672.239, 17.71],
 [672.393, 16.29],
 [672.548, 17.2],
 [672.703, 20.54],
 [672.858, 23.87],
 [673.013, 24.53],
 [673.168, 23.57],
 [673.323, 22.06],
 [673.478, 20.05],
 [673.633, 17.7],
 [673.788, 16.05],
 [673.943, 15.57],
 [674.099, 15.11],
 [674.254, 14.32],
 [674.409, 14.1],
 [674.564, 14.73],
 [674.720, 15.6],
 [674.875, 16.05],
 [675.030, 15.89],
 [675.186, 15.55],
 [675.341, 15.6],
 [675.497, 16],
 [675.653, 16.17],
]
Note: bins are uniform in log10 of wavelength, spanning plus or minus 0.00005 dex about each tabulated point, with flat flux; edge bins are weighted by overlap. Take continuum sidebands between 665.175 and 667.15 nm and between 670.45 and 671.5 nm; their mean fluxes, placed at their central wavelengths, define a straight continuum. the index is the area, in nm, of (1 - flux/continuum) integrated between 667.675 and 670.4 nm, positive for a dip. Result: 0.25 nm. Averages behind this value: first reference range 14.8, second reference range 18.1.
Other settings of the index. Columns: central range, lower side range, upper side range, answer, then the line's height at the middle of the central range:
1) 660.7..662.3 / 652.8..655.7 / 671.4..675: 0.25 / 19.1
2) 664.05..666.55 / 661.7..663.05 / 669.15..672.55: 0.25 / 17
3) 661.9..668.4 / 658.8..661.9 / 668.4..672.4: 0.60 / 17.1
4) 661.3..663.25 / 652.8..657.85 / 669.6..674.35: 0.71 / 25.3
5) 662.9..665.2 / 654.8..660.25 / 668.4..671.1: 0.76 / 23.7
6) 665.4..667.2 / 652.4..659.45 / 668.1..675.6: 0.58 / 21.8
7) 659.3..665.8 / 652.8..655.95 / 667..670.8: 0.70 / 17.7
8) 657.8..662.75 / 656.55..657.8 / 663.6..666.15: 0.24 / 21.9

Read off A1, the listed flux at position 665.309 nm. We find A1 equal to 15.03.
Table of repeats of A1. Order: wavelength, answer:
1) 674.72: 15.6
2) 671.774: 26.84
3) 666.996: 14.77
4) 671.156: 18.05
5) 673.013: 24.53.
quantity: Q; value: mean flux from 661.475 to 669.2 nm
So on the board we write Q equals 15.6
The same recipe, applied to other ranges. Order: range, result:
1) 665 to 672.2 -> 16.5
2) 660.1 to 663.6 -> 15.9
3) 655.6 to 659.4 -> 39.6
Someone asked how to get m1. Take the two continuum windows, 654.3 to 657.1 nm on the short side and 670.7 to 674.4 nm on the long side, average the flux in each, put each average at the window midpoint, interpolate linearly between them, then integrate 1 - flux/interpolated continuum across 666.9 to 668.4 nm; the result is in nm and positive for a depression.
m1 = 0.63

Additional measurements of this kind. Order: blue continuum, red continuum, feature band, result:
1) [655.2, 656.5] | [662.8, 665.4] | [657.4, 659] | 0.36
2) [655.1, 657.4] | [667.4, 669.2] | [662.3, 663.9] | 0.69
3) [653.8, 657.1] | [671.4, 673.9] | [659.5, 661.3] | 0.96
